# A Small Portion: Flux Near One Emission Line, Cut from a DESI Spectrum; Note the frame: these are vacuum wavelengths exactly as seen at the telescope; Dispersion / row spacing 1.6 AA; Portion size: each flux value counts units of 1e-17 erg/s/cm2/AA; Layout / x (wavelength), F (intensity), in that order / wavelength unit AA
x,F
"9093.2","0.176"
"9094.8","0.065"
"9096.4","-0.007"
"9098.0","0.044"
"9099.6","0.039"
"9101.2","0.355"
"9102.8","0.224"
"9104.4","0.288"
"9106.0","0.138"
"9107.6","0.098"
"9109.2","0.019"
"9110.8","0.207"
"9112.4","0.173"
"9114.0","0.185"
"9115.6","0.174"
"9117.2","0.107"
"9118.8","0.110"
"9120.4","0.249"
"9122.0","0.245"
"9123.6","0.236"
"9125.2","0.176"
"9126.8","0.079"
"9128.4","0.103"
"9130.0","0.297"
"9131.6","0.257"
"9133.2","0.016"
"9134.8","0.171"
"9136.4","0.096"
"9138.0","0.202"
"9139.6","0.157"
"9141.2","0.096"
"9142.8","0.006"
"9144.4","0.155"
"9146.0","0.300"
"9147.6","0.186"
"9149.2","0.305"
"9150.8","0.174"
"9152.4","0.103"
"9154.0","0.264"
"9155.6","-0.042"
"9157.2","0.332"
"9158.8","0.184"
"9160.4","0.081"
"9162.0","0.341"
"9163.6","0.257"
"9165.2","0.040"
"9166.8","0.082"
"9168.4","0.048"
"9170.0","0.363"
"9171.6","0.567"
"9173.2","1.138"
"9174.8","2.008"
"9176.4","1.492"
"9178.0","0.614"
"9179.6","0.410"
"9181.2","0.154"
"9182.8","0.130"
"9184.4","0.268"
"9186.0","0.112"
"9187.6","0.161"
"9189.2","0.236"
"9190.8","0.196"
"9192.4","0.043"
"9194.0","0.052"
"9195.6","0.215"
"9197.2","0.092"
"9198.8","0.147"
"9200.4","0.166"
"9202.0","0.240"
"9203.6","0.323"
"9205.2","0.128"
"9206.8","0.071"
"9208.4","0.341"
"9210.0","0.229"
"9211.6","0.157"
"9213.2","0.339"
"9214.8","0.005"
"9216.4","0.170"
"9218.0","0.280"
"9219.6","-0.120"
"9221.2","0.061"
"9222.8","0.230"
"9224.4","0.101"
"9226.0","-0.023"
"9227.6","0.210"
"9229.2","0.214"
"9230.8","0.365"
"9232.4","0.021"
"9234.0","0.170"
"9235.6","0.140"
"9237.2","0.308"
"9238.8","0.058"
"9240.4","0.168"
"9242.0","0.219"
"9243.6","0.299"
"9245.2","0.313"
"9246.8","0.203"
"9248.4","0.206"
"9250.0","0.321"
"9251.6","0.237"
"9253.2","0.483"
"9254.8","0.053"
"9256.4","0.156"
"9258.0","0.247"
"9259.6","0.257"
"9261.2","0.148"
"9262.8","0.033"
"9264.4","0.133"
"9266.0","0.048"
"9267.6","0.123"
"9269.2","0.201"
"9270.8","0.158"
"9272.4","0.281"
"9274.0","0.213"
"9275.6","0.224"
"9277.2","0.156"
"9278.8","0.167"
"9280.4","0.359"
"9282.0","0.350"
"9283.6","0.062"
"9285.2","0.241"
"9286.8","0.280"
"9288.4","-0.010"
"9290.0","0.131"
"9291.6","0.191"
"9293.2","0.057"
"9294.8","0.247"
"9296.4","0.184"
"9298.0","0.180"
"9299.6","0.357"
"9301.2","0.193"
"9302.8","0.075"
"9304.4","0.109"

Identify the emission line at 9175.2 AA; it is H-beta 4861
